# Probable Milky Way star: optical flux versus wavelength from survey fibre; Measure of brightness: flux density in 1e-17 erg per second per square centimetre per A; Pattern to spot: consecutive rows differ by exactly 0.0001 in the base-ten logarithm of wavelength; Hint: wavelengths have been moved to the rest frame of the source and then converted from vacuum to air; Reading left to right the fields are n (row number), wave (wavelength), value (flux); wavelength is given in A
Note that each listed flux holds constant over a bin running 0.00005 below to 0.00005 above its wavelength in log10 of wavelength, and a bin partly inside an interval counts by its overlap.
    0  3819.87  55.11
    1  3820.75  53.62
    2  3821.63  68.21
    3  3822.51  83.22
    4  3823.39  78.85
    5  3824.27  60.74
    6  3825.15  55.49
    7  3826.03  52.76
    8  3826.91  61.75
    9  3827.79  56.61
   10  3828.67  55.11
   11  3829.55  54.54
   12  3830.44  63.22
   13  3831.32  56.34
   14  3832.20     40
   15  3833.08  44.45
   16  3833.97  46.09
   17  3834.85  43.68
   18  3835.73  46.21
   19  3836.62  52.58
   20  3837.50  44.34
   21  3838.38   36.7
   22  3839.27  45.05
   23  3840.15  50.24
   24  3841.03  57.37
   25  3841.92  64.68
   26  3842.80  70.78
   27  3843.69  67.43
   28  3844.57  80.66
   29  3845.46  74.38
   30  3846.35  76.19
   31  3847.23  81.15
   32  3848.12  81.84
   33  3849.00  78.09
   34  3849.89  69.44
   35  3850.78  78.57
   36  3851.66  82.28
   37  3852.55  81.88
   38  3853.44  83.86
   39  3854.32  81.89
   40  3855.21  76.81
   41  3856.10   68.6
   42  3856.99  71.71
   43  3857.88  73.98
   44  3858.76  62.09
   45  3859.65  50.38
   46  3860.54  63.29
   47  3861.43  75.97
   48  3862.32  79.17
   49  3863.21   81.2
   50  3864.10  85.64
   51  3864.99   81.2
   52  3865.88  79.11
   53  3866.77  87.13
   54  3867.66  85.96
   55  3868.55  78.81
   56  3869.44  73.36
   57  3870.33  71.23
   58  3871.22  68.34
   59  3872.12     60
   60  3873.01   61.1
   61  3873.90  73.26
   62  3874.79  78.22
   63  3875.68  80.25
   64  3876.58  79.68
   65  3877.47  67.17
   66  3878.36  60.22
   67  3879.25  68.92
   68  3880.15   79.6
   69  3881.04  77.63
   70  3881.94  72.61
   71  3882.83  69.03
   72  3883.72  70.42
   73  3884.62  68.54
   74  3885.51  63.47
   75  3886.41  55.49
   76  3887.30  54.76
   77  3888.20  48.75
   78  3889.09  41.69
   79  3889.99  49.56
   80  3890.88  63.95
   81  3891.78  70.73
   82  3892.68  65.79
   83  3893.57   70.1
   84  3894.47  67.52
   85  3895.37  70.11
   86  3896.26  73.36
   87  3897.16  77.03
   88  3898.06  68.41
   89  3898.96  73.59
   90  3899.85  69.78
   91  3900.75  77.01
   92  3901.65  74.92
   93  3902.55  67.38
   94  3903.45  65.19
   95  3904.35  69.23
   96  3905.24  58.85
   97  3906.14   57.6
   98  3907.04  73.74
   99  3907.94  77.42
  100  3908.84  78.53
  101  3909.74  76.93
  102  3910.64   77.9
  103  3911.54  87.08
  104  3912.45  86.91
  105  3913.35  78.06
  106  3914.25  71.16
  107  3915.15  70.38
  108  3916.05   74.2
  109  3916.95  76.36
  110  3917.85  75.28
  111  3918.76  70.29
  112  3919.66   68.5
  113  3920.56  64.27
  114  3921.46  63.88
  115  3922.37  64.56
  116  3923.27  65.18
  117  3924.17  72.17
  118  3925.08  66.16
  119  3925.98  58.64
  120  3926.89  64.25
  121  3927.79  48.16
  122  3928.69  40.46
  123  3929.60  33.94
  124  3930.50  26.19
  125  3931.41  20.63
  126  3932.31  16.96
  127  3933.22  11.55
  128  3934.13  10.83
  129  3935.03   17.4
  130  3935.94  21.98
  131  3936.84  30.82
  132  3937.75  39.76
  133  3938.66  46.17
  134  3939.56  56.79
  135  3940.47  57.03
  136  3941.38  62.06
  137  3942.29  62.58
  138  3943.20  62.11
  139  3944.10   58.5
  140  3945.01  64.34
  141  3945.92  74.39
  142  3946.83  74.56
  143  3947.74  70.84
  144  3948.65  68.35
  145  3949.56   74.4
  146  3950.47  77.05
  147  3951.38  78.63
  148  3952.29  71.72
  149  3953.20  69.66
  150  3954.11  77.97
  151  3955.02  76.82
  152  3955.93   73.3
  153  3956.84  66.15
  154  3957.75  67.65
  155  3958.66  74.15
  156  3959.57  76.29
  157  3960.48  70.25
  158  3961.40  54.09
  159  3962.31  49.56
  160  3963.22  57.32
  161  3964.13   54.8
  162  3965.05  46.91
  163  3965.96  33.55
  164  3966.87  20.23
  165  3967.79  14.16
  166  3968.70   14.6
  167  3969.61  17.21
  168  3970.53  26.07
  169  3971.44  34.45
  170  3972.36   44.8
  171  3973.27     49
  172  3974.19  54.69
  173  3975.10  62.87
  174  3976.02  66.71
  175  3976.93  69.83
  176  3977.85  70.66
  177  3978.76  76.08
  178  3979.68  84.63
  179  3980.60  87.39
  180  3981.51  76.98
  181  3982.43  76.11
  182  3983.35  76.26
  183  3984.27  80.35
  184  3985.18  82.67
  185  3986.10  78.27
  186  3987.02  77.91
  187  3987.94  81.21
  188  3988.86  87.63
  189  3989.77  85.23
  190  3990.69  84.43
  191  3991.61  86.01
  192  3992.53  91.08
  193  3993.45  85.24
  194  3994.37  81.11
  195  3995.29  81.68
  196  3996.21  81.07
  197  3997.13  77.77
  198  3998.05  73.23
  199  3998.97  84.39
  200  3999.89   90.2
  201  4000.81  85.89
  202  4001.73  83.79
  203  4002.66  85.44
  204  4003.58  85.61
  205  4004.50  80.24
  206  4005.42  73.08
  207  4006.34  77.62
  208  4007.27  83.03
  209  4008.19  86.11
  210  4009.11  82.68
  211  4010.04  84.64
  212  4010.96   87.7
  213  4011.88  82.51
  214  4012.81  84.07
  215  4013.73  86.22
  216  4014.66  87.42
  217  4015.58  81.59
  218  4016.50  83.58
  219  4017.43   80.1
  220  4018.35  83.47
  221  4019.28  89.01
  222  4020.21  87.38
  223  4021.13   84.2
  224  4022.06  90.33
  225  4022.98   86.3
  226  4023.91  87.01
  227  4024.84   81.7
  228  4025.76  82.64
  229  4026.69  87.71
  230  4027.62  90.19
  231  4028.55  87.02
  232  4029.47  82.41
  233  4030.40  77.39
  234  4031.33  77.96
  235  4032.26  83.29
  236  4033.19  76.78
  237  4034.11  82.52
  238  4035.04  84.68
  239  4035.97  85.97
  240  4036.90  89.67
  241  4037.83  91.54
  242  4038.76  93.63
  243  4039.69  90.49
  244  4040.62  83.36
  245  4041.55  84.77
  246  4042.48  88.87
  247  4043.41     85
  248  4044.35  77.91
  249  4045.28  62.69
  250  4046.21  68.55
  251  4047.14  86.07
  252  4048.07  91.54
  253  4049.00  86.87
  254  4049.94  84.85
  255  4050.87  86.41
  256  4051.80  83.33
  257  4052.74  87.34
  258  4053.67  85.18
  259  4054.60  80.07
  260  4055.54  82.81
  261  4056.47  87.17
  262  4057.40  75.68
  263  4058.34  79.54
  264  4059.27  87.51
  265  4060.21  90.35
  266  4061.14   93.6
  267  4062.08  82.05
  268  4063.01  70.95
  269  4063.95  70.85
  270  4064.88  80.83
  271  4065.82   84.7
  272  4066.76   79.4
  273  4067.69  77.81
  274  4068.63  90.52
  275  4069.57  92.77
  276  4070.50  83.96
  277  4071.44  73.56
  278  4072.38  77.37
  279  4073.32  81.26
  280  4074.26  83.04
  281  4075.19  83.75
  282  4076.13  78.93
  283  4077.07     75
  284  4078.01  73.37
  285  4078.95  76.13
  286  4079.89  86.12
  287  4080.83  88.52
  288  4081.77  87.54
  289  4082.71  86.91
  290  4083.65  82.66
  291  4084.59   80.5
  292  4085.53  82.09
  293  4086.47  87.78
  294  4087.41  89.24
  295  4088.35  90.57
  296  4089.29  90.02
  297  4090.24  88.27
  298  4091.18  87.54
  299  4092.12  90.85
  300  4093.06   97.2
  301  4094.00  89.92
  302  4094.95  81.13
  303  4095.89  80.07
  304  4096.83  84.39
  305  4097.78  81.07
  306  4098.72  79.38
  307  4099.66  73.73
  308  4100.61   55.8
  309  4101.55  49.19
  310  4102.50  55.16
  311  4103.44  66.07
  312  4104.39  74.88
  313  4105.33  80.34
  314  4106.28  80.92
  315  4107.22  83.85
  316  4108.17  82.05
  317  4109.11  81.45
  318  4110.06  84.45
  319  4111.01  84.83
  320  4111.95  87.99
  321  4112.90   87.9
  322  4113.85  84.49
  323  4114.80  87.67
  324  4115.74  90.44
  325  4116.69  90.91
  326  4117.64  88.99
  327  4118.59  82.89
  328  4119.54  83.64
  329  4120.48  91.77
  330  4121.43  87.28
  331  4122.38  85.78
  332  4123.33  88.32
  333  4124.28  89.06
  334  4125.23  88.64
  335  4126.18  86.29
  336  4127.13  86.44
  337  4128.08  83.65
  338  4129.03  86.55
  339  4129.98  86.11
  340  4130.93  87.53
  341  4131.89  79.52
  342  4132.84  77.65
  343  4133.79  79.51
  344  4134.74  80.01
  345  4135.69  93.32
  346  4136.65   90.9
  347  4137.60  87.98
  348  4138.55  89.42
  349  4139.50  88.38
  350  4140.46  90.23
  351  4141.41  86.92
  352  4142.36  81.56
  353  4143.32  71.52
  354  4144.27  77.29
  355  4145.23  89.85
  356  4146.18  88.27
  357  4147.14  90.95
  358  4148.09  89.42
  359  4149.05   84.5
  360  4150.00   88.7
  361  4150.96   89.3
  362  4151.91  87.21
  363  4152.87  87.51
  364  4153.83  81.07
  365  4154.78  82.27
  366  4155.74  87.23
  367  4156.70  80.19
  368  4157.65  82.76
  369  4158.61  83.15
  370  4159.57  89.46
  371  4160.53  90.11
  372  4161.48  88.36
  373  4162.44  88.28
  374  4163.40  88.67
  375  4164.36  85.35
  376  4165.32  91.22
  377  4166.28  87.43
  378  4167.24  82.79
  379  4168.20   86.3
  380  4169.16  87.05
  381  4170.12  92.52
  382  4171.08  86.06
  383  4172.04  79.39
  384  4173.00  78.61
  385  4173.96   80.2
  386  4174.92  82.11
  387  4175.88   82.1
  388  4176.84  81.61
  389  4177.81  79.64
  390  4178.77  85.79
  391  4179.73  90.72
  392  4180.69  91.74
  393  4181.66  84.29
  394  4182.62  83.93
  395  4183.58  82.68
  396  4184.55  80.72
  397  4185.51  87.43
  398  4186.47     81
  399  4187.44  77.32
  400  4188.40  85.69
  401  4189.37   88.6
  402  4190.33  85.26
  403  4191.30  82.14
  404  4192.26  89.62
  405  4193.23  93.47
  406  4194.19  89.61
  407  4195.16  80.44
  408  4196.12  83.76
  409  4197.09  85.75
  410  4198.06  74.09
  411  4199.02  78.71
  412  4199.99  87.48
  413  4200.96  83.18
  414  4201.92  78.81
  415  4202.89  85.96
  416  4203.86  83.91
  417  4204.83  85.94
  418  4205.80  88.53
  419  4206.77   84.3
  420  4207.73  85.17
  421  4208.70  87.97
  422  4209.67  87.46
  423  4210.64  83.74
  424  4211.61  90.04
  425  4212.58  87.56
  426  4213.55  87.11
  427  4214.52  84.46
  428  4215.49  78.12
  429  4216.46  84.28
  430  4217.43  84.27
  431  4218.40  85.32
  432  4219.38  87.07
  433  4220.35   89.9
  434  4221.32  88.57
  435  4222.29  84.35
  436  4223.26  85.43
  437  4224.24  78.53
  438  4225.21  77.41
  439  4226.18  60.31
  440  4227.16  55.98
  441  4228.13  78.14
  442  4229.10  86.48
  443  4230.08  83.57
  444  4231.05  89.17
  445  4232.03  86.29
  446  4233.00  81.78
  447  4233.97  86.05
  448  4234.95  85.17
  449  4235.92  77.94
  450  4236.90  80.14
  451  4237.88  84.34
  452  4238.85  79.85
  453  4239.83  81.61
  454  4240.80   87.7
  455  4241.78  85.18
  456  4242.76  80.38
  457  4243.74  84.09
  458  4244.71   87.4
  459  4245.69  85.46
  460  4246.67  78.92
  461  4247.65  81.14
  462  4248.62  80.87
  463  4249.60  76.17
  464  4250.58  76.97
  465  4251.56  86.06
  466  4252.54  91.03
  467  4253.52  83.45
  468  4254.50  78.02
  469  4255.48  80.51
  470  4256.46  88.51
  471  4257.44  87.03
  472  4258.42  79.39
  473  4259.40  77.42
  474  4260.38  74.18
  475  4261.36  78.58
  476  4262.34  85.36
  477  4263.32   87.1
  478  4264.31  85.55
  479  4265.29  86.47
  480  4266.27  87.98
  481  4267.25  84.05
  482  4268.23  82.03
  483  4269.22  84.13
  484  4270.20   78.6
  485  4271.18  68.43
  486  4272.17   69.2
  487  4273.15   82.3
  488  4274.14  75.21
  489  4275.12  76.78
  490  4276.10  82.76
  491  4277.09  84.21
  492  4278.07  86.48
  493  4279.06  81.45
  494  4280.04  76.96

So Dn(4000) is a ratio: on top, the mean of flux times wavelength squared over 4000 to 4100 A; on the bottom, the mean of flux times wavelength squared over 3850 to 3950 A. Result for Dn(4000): 1.38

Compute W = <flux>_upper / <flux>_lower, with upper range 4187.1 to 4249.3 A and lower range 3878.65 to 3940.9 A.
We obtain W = 1.37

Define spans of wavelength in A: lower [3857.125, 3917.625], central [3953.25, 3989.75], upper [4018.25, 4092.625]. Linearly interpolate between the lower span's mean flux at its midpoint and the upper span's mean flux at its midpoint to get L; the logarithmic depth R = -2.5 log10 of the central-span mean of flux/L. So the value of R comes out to 0.25 mag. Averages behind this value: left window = 70.9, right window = 83.8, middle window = 61.7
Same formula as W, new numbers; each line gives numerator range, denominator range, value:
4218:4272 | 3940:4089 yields 1.07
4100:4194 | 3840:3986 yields 1.30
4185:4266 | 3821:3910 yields 1.23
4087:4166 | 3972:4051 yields 1.04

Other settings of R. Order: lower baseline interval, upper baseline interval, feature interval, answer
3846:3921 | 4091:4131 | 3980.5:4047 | -0.07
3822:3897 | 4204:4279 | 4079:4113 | -0.07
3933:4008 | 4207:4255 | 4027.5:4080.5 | -0.17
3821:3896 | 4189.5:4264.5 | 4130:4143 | -0.08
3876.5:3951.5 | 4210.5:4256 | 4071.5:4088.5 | -0.14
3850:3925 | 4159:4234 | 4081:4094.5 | -0.11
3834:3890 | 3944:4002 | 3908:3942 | 0.22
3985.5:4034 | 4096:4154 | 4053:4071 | 0.01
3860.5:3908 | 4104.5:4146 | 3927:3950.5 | 0.49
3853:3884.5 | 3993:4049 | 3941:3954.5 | 0.13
